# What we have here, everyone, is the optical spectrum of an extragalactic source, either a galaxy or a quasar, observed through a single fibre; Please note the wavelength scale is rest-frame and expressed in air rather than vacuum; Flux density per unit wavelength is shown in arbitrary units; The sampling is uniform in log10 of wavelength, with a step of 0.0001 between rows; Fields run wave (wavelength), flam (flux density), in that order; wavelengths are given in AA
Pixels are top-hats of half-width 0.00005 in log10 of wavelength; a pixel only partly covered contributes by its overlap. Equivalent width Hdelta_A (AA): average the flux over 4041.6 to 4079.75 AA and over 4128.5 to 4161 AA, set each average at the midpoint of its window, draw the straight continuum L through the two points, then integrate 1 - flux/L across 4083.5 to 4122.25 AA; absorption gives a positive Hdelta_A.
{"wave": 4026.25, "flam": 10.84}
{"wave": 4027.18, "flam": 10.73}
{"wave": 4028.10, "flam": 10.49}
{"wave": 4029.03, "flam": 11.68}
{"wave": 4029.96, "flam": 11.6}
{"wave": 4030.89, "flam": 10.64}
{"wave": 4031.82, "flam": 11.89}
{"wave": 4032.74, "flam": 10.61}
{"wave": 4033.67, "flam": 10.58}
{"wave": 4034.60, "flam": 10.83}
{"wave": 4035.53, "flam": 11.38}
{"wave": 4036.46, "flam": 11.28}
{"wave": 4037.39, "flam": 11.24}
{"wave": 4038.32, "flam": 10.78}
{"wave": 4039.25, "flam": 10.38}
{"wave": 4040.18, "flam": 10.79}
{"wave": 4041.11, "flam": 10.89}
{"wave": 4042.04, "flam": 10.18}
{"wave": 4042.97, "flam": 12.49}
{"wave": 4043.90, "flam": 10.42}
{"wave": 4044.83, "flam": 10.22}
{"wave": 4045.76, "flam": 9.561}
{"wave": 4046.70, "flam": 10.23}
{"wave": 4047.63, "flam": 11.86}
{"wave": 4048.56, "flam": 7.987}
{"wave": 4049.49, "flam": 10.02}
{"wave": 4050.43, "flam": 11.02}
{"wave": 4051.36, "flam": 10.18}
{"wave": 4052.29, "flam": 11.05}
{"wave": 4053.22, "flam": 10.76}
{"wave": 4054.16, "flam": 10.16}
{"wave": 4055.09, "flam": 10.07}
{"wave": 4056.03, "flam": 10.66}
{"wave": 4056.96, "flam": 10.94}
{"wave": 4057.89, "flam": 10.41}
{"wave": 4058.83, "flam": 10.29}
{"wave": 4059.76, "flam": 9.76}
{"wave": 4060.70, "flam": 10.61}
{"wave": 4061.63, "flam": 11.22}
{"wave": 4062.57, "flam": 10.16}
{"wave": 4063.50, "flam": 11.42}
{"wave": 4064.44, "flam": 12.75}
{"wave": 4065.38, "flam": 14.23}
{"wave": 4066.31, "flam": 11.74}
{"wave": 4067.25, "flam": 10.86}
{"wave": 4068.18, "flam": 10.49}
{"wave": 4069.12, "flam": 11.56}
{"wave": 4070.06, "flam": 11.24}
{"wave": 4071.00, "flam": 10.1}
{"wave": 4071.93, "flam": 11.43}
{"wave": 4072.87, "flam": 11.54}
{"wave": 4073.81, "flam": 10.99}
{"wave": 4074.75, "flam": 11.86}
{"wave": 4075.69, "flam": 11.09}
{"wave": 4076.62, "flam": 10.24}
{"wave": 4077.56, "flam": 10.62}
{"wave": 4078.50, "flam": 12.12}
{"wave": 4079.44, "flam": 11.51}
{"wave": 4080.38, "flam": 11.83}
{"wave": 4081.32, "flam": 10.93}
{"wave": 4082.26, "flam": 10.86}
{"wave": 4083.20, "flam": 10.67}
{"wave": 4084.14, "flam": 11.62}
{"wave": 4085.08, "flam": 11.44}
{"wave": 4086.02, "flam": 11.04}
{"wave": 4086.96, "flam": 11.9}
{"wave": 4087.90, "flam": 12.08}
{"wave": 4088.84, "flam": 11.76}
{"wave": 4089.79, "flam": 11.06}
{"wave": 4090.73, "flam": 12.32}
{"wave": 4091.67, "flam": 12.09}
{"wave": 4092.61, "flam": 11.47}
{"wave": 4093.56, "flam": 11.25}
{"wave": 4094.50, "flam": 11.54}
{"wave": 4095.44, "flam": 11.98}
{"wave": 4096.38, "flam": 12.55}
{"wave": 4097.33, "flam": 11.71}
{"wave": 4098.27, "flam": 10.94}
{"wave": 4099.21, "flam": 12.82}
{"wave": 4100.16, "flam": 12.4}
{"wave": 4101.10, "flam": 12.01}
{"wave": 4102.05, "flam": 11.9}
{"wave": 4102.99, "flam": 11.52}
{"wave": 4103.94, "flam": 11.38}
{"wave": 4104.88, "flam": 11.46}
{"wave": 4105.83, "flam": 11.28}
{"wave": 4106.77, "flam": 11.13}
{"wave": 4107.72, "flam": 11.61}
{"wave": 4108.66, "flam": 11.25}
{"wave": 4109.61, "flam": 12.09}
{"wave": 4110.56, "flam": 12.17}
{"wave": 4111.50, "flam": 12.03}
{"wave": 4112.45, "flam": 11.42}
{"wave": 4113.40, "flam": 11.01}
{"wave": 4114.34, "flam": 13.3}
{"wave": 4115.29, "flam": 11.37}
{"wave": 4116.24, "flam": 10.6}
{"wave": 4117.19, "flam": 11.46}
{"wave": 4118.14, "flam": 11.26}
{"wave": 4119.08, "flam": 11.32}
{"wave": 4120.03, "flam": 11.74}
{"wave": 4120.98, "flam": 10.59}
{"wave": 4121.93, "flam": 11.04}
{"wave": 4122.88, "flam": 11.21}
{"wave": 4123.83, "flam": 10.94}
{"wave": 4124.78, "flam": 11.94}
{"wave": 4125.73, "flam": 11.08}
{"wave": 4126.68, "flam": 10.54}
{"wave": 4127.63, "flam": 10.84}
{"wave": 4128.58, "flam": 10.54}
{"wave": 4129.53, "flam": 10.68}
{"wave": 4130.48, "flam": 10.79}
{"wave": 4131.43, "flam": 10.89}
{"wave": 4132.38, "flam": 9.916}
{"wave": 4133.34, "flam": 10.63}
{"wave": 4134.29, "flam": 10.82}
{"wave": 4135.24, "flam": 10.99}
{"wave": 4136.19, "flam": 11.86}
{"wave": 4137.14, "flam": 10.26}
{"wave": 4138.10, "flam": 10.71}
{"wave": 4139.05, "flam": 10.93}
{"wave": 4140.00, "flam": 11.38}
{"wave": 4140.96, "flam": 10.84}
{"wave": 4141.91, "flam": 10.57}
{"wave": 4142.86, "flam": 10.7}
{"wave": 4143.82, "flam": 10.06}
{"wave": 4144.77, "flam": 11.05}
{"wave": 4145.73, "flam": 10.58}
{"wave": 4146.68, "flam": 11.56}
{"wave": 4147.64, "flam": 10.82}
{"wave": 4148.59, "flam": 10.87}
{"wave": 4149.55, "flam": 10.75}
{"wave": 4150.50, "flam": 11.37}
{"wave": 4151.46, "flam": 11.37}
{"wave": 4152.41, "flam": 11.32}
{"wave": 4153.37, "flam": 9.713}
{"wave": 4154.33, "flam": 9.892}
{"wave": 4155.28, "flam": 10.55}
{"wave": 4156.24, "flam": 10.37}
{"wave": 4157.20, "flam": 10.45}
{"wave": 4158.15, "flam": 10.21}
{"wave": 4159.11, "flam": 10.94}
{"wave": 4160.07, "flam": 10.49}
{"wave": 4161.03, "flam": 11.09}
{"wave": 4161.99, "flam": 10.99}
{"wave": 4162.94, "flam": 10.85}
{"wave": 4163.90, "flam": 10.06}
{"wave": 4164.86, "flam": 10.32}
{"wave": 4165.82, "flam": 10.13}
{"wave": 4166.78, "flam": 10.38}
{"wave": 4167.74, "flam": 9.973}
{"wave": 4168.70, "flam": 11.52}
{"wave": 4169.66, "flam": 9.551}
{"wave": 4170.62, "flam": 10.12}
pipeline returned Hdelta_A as -2.95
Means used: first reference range 10.9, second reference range 10.7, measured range 11.6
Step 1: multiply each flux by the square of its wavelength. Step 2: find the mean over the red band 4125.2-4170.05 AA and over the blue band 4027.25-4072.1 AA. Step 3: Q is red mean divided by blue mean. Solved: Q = 1.0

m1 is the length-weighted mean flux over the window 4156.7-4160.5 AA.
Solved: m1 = 10.5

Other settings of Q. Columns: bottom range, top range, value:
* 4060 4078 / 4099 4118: 1.06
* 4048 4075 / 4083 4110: 1.09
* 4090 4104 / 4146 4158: 0.93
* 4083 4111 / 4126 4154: 0.94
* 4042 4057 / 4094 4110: 1.15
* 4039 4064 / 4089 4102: 1.15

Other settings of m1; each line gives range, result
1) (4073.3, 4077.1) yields 11.1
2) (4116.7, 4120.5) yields 11.5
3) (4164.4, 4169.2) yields 10.5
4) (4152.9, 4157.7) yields 10.2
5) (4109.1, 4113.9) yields 11.8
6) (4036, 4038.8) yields 11.1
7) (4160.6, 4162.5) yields 11.1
